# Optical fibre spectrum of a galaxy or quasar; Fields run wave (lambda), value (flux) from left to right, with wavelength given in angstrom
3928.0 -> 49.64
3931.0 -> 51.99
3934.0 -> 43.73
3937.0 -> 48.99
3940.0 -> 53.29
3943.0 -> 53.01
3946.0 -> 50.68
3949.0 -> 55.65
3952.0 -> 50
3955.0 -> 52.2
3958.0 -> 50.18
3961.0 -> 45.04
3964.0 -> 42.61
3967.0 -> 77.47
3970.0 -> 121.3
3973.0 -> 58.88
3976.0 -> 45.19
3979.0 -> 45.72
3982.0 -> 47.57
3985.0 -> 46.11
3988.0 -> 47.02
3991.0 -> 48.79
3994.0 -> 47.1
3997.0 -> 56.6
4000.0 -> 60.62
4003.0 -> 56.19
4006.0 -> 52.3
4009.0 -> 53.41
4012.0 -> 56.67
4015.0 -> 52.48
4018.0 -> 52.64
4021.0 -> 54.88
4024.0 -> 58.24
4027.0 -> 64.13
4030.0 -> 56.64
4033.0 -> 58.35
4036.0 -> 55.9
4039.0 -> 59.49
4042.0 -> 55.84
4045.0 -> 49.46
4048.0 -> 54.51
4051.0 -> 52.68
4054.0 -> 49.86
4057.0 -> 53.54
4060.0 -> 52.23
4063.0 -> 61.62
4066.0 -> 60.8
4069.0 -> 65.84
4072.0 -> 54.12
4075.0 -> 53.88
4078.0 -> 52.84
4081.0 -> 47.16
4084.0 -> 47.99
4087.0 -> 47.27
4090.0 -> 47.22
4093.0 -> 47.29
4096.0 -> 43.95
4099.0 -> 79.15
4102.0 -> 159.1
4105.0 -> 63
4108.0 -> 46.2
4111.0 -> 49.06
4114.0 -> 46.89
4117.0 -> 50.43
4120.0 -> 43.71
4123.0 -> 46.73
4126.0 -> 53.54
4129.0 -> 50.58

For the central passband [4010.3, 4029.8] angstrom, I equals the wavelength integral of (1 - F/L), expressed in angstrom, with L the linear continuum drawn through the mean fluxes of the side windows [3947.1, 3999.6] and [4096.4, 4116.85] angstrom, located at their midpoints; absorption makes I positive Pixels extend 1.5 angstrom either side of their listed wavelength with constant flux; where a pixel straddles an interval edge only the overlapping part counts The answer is 1.4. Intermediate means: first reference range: 55.2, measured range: 56.5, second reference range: 70.7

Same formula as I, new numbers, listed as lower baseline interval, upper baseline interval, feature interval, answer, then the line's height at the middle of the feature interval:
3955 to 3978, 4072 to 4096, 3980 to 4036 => 3.3 angstrom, 57.4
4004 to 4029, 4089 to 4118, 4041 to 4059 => 1.9 angstrom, 58.7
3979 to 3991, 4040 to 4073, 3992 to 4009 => -1.9 angstrom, 48.9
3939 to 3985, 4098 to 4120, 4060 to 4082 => 3.0 angstrom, 65.4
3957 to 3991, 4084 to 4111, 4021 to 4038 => 0.5 angstrom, 60.3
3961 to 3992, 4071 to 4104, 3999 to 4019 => 1.4 angstrom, 58.9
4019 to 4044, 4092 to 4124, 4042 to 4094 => 5.8 angstrom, 59.7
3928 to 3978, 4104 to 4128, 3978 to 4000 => 2.1 angstrom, 54.6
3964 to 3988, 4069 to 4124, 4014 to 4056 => 2.7 angstrom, 59.1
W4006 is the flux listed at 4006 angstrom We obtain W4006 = 52.3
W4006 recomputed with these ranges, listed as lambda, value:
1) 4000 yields 60.62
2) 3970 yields 121.3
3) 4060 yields 52.23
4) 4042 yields 55.84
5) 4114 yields 46.89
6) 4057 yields 53.54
